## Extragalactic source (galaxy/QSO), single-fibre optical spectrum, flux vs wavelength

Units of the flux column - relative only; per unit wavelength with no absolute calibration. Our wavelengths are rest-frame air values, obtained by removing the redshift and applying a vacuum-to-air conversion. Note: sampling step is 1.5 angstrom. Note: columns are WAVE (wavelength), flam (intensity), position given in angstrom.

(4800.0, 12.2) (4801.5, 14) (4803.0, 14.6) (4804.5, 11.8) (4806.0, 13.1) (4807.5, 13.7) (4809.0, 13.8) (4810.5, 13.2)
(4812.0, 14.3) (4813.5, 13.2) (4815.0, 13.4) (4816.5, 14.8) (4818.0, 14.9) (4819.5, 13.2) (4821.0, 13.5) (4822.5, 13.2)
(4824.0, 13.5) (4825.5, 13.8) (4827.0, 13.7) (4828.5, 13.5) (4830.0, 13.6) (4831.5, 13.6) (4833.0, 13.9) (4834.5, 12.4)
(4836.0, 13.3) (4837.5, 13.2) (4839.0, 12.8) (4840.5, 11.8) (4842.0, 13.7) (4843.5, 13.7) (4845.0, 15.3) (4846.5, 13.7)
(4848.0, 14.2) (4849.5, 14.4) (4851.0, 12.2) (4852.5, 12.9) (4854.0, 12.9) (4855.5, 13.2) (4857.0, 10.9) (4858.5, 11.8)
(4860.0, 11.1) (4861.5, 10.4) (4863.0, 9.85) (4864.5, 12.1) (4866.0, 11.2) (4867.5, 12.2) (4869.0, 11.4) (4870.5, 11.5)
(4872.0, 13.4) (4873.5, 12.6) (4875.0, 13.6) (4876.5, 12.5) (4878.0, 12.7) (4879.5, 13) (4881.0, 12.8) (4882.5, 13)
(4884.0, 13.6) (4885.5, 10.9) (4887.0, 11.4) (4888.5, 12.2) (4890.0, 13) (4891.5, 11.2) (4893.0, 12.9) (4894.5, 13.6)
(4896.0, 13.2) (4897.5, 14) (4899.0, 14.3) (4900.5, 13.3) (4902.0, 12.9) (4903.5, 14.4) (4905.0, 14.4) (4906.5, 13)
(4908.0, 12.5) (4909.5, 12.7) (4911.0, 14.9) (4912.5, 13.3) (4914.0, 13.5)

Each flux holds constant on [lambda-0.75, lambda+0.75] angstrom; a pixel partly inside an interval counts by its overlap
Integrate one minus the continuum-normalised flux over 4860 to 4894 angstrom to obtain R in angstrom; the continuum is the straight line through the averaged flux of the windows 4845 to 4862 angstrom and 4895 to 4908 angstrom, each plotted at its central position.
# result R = 2.6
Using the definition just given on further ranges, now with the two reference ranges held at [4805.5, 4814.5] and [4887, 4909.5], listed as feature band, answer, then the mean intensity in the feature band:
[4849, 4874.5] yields 2.5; 12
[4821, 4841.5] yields 0.3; 13.3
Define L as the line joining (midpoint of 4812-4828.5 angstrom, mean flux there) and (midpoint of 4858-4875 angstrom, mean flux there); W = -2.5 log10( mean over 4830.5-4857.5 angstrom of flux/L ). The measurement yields -0.05 mag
